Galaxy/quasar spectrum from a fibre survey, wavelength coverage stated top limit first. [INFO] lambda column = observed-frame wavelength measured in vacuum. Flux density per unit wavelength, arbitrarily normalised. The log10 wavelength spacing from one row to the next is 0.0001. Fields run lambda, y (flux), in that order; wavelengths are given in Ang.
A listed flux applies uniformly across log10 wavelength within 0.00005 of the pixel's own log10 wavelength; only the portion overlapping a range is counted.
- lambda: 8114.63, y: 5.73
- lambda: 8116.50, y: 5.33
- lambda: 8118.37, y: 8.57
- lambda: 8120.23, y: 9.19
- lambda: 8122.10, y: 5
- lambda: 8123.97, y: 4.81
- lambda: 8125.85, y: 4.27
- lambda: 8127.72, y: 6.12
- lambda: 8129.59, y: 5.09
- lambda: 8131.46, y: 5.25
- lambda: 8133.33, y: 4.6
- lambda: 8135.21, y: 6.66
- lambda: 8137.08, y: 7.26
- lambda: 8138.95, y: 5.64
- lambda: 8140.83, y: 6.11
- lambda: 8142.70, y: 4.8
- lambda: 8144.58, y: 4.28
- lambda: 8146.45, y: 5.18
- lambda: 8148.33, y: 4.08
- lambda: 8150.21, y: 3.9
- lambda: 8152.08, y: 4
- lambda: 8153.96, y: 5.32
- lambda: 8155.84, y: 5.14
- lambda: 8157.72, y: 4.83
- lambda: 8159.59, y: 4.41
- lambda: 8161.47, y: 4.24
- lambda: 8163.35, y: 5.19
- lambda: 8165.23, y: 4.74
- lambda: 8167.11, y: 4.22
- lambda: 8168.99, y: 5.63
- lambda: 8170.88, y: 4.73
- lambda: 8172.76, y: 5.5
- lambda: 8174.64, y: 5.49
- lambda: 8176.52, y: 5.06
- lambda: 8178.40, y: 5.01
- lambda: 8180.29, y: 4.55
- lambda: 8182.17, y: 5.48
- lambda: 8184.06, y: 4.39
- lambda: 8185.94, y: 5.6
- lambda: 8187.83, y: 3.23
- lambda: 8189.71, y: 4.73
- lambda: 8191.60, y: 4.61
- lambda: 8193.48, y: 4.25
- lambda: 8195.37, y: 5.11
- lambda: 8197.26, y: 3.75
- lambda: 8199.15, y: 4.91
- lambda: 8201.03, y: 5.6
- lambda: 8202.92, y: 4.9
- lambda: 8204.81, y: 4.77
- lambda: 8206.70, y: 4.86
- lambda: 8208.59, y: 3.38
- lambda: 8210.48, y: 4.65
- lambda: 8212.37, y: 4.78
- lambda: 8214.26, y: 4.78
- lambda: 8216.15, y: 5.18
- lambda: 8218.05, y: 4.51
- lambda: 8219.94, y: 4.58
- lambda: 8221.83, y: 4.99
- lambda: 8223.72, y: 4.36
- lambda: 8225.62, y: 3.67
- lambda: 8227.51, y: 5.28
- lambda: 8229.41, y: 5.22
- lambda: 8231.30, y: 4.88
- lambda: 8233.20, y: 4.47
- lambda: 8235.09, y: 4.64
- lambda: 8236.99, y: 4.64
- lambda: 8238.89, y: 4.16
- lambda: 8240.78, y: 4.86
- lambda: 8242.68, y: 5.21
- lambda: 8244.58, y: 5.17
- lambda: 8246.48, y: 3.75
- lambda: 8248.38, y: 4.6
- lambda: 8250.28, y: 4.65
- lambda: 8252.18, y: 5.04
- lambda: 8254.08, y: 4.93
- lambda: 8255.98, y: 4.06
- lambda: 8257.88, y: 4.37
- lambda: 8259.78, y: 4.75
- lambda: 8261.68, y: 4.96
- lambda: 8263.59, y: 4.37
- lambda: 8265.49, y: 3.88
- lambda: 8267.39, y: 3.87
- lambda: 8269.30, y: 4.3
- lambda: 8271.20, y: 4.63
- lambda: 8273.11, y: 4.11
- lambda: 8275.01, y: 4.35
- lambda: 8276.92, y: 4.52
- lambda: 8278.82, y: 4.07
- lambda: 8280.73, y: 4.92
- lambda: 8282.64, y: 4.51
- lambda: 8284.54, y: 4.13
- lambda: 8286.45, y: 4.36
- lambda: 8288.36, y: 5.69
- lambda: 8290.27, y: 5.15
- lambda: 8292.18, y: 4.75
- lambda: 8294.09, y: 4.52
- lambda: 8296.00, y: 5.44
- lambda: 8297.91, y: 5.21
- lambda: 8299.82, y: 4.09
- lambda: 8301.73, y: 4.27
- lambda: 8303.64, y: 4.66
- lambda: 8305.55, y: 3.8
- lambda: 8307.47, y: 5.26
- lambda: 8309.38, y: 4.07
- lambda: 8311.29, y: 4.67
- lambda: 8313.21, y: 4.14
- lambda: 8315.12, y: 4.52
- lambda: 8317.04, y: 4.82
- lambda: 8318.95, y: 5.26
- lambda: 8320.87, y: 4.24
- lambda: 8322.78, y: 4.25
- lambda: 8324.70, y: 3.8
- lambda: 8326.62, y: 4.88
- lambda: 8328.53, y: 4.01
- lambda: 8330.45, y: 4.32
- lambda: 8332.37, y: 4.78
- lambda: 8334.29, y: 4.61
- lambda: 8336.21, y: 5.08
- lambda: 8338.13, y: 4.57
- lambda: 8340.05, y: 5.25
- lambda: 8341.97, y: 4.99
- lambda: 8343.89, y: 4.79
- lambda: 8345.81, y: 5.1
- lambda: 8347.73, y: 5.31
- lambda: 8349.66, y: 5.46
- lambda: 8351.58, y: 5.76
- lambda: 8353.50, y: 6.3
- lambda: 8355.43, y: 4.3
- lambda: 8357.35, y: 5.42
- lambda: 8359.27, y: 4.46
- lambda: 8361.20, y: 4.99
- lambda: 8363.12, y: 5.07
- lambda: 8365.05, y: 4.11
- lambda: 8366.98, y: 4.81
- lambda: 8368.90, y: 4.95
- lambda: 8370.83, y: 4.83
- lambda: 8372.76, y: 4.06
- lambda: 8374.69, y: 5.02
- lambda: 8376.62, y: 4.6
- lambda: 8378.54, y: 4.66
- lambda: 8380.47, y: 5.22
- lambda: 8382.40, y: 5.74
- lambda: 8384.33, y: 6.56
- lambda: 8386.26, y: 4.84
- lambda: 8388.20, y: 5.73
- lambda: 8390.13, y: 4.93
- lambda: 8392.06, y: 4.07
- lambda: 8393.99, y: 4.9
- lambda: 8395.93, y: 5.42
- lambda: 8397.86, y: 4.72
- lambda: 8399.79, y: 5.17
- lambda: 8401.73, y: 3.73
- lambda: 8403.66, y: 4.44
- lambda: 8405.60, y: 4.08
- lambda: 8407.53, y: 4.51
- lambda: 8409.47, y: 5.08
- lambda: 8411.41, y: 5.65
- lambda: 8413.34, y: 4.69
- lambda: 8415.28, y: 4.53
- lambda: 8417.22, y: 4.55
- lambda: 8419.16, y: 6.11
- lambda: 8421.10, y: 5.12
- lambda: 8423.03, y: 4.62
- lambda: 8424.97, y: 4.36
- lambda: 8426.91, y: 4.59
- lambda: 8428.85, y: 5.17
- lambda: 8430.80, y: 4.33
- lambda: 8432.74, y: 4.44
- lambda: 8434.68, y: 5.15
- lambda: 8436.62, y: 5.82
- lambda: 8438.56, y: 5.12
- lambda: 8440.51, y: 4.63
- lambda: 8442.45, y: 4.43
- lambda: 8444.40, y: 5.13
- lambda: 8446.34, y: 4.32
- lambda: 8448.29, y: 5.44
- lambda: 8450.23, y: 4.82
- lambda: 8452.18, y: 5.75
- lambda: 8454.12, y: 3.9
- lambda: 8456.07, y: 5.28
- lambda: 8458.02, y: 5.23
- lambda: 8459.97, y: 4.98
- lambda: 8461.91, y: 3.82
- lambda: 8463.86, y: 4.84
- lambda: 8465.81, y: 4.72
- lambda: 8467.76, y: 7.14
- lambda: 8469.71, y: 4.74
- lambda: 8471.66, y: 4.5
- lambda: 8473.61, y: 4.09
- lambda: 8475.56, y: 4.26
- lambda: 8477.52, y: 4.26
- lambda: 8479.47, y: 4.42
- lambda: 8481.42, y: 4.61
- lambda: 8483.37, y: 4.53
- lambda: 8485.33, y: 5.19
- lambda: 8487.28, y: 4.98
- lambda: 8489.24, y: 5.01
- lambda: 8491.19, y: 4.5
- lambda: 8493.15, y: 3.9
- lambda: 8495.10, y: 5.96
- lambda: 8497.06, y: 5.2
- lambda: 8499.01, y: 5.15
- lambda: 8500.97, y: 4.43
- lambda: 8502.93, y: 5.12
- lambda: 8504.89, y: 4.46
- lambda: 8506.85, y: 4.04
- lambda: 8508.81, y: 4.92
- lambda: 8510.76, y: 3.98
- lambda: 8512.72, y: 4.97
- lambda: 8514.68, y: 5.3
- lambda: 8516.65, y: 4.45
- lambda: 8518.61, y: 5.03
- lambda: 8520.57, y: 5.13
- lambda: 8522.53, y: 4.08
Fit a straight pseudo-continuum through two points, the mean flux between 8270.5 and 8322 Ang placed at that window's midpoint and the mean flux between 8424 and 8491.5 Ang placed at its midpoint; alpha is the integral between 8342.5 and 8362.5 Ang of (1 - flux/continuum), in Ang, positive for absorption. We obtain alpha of -2.2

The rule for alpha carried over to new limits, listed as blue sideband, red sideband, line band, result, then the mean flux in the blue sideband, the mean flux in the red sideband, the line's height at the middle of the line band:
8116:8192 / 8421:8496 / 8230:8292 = 5.93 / 5.18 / 4.82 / 5.05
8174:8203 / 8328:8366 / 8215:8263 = 1.57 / 4.78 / 4.94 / 4.83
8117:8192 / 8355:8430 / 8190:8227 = 3.51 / 5.18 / 4.87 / 5.11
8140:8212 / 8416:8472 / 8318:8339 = 1.43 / 4.75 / 4.94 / 4.86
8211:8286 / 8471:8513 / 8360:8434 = -3.72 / 4.57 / 4.65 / 4.62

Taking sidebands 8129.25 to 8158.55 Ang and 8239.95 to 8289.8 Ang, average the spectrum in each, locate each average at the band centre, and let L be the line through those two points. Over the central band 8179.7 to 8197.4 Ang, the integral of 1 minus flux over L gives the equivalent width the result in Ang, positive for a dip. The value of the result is 1.1 Ang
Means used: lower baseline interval 5.13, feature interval 4.61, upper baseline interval 4.55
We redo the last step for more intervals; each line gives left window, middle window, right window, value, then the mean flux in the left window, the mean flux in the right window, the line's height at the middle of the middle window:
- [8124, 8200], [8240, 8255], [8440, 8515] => 0.4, 4.93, 4.79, 4.89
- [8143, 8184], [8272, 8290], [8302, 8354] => 0.8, 4.8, 4.75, 4.76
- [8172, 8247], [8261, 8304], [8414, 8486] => 1.9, 4.73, 4.83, 4.76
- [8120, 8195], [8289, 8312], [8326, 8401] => 1.4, 5.03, 4.97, 4.98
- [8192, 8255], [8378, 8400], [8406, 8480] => -1.7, 4.68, 4.85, 4.81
